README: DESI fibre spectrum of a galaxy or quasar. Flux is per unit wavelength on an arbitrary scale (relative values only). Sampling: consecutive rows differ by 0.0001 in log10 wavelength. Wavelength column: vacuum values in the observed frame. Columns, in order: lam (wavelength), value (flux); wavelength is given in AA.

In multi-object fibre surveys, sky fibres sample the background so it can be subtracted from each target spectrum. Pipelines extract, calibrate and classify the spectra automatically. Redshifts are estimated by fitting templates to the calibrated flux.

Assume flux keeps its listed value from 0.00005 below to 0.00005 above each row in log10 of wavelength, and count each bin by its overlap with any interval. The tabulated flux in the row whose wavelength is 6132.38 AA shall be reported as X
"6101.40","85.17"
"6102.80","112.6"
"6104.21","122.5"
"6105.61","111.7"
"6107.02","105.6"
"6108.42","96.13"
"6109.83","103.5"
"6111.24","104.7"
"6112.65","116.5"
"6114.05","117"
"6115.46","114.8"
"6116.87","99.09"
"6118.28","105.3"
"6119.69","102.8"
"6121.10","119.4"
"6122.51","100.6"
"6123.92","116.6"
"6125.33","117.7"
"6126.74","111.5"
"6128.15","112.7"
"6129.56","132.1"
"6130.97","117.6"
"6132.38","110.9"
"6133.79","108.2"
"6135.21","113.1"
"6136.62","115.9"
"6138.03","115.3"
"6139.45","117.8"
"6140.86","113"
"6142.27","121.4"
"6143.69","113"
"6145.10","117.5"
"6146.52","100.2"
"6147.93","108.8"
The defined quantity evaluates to 110.9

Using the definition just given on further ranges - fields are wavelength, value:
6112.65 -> 116.5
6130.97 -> 117.6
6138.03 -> 115.3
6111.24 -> 104.7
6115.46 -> 114.8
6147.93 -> 108.8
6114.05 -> 117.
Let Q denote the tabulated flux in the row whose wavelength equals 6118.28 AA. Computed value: 105.3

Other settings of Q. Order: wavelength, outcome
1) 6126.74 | 111.5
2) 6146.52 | 100.2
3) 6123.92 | 116.6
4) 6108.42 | 96.13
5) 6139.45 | 117.8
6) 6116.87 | 99.09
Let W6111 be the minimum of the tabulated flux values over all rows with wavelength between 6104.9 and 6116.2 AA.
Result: 96.13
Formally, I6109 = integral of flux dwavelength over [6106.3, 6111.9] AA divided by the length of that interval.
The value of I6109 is 102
